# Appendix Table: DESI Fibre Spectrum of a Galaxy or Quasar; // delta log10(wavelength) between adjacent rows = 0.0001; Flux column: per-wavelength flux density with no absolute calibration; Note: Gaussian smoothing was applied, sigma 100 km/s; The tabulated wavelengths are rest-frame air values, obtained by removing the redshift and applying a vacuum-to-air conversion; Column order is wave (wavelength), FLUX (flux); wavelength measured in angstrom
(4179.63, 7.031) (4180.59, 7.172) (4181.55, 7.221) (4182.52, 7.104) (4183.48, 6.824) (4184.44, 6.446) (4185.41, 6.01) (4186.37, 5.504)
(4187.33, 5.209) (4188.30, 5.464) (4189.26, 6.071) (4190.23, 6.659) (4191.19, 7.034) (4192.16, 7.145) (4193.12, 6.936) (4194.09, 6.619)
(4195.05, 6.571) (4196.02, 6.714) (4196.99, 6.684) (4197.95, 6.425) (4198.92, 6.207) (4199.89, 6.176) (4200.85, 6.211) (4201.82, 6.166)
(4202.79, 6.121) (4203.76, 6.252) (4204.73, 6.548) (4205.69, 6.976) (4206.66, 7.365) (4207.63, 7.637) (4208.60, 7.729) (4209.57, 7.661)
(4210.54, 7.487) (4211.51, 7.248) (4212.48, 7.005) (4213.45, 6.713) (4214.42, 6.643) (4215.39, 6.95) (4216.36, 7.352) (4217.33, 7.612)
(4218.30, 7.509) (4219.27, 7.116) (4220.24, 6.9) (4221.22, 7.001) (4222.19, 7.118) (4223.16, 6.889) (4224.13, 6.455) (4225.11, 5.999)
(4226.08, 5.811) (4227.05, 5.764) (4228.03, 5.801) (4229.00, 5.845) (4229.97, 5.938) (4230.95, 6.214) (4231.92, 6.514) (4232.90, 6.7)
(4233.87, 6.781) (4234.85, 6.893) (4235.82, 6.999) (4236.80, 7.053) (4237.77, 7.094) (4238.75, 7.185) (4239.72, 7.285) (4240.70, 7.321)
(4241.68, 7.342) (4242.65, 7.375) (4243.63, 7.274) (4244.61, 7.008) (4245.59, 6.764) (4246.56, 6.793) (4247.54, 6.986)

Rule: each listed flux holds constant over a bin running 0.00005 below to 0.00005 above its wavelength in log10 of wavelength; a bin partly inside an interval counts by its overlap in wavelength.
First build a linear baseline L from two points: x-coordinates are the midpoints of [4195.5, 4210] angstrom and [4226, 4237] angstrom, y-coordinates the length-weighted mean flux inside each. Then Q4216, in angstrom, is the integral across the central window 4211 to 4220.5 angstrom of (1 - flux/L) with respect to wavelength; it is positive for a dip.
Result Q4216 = -0.8 angstrom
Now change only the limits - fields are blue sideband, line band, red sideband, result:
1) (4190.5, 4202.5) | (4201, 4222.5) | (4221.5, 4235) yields -1.9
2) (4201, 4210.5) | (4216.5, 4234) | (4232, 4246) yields 1.1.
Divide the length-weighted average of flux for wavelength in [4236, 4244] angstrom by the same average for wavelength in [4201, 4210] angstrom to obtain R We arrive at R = 1.05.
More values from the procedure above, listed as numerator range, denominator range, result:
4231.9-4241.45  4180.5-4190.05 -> 1.12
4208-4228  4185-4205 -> 1.10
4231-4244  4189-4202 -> 1.07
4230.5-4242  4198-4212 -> 1.02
